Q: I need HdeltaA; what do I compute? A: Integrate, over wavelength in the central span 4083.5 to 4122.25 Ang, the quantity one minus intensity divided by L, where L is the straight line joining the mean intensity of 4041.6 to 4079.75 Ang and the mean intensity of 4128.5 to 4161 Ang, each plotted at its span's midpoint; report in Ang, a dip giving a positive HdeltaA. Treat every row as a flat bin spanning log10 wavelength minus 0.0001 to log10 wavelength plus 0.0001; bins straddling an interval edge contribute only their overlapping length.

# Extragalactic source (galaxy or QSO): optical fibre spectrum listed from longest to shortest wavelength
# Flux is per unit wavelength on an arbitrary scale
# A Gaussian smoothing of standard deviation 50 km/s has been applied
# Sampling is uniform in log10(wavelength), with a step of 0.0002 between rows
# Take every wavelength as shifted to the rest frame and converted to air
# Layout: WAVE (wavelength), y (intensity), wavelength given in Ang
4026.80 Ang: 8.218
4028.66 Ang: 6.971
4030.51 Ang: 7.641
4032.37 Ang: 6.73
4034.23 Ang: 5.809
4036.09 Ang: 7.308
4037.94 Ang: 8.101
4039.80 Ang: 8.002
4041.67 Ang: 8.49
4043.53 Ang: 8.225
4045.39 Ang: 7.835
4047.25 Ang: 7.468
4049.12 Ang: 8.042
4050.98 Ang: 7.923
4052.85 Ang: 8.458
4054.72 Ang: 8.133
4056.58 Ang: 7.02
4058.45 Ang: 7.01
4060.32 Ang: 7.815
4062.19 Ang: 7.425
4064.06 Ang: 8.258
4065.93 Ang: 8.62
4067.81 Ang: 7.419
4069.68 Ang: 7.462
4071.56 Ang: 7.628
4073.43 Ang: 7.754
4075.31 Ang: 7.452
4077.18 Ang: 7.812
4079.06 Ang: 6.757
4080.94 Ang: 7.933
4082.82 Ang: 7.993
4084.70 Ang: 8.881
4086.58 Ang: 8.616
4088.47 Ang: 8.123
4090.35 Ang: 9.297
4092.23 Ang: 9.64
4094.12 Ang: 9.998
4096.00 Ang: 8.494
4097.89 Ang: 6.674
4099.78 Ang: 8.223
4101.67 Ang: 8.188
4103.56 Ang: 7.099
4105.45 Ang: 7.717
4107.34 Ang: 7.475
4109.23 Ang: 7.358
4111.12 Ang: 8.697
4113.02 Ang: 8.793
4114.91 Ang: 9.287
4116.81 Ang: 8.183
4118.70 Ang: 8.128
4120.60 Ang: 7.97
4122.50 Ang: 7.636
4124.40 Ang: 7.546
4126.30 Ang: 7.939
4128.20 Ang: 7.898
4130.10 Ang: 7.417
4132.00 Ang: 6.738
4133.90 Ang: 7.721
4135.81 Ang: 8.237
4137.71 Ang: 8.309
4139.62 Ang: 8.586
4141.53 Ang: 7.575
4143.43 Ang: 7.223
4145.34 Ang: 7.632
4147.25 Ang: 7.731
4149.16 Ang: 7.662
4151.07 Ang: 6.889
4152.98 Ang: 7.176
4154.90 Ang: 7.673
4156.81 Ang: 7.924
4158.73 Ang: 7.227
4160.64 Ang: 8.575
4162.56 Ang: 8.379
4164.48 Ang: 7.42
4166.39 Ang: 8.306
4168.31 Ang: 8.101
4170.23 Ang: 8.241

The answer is -3.13 Ang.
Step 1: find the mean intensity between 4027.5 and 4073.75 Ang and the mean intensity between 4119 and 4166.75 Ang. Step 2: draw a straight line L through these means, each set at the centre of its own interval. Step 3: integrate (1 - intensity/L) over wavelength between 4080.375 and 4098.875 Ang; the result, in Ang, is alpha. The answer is -2.1 Ang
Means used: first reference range 7.66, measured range 8.58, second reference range 7.73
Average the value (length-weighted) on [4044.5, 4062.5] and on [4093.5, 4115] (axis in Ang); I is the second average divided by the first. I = 1.05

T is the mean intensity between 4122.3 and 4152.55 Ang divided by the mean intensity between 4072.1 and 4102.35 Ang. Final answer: 0.9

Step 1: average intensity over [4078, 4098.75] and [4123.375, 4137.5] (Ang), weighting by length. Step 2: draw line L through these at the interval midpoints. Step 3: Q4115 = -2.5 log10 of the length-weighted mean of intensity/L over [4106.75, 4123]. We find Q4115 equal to -0.034 mag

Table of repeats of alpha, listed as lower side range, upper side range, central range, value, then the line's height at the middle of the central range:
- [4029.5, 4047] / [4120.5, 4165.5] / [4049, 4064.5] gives -0.3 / 7.59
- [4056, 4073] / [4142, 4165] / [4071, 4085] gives -0.2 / 7.64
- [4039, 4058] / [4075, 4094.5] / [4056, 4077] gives 1.3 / 8.16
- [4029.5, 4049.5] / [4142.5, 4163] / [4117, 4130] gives -0.4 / 7.62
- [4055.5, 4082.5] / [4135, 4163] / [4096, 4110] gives 0.1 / 7.68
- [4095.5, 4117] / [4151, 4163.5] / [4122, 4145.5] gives 0.4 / 7.86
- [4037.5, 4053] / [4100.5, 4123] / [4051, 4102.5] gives 0.0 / 8.04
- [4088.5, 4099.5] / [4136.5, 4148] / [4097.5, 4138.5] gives 2.0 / 8.29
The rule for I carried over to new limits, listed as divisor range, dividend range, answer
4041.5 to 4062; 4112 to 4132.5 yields 1.02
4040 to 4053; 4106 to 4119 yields 1.03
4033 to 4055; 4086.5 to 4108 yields 1.06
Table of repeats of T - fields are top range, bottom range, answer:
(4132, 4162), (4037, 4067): 0.97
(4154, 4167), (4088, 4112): 0.96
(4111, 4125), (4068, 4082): 1.10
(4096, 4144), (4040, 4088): 1.00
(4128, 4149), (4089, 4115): 0.93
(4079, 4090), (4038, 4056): 1.02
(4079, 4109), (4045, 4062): 1.06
